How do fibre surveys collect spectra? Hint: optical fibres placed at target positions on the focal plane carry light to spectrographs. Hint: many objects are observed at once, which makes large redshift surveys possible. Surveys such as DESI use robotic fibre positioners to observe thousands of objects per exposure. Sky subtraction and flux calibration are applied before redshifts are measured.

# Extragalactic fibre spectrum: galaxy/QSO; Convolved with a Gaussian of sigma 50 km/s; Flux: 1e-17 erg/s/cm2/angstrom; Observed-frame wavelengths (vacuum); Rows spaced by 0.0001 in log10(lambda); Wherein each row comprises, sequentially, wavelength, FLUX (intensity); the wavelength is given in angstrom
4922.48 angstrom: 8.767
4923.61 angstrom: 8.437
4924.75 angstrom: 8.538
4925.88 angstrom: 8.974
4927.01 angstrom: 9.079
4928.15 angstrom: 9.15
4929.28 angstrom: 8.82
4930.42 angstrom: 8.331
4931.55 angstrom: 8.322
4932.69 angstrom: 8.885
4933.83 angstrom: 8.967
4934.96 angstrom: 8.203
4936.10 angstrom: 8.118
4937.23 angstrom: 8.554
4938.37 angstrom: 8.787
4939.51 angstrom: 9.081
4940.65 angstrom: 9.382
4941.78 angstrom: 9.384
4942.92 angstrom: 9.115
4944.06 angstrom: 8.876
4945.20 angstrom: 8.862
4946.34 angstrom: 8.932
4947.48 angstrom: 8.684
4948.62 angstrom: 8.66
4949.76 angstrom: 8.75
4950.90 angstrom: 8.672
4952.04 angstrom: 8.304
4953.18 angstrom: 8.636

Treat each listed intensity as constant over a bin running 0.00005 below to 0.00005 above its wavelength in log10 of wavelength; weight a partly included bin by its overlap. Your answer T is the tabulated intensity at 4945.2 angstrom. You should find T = 8.862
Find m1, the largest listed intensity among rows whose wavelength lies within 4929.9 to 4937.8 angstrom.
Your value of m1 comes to 8.967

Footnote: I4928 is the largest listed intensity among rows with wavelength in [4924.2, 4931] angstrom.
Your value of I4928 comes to 9.15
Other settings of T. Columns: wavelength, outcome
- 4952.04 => 8.304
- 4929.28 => 8.82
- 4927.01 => 9.079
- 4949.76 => 8.75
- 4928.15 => 9.15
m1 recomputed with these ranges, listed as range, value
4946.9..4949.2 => 8.684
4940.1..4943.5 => 9.384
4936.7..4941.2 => 9.382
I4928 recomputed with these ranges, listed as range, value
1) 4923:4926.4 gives 8.974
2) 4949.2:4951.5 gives 8.75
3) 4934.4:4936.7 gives 8.203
